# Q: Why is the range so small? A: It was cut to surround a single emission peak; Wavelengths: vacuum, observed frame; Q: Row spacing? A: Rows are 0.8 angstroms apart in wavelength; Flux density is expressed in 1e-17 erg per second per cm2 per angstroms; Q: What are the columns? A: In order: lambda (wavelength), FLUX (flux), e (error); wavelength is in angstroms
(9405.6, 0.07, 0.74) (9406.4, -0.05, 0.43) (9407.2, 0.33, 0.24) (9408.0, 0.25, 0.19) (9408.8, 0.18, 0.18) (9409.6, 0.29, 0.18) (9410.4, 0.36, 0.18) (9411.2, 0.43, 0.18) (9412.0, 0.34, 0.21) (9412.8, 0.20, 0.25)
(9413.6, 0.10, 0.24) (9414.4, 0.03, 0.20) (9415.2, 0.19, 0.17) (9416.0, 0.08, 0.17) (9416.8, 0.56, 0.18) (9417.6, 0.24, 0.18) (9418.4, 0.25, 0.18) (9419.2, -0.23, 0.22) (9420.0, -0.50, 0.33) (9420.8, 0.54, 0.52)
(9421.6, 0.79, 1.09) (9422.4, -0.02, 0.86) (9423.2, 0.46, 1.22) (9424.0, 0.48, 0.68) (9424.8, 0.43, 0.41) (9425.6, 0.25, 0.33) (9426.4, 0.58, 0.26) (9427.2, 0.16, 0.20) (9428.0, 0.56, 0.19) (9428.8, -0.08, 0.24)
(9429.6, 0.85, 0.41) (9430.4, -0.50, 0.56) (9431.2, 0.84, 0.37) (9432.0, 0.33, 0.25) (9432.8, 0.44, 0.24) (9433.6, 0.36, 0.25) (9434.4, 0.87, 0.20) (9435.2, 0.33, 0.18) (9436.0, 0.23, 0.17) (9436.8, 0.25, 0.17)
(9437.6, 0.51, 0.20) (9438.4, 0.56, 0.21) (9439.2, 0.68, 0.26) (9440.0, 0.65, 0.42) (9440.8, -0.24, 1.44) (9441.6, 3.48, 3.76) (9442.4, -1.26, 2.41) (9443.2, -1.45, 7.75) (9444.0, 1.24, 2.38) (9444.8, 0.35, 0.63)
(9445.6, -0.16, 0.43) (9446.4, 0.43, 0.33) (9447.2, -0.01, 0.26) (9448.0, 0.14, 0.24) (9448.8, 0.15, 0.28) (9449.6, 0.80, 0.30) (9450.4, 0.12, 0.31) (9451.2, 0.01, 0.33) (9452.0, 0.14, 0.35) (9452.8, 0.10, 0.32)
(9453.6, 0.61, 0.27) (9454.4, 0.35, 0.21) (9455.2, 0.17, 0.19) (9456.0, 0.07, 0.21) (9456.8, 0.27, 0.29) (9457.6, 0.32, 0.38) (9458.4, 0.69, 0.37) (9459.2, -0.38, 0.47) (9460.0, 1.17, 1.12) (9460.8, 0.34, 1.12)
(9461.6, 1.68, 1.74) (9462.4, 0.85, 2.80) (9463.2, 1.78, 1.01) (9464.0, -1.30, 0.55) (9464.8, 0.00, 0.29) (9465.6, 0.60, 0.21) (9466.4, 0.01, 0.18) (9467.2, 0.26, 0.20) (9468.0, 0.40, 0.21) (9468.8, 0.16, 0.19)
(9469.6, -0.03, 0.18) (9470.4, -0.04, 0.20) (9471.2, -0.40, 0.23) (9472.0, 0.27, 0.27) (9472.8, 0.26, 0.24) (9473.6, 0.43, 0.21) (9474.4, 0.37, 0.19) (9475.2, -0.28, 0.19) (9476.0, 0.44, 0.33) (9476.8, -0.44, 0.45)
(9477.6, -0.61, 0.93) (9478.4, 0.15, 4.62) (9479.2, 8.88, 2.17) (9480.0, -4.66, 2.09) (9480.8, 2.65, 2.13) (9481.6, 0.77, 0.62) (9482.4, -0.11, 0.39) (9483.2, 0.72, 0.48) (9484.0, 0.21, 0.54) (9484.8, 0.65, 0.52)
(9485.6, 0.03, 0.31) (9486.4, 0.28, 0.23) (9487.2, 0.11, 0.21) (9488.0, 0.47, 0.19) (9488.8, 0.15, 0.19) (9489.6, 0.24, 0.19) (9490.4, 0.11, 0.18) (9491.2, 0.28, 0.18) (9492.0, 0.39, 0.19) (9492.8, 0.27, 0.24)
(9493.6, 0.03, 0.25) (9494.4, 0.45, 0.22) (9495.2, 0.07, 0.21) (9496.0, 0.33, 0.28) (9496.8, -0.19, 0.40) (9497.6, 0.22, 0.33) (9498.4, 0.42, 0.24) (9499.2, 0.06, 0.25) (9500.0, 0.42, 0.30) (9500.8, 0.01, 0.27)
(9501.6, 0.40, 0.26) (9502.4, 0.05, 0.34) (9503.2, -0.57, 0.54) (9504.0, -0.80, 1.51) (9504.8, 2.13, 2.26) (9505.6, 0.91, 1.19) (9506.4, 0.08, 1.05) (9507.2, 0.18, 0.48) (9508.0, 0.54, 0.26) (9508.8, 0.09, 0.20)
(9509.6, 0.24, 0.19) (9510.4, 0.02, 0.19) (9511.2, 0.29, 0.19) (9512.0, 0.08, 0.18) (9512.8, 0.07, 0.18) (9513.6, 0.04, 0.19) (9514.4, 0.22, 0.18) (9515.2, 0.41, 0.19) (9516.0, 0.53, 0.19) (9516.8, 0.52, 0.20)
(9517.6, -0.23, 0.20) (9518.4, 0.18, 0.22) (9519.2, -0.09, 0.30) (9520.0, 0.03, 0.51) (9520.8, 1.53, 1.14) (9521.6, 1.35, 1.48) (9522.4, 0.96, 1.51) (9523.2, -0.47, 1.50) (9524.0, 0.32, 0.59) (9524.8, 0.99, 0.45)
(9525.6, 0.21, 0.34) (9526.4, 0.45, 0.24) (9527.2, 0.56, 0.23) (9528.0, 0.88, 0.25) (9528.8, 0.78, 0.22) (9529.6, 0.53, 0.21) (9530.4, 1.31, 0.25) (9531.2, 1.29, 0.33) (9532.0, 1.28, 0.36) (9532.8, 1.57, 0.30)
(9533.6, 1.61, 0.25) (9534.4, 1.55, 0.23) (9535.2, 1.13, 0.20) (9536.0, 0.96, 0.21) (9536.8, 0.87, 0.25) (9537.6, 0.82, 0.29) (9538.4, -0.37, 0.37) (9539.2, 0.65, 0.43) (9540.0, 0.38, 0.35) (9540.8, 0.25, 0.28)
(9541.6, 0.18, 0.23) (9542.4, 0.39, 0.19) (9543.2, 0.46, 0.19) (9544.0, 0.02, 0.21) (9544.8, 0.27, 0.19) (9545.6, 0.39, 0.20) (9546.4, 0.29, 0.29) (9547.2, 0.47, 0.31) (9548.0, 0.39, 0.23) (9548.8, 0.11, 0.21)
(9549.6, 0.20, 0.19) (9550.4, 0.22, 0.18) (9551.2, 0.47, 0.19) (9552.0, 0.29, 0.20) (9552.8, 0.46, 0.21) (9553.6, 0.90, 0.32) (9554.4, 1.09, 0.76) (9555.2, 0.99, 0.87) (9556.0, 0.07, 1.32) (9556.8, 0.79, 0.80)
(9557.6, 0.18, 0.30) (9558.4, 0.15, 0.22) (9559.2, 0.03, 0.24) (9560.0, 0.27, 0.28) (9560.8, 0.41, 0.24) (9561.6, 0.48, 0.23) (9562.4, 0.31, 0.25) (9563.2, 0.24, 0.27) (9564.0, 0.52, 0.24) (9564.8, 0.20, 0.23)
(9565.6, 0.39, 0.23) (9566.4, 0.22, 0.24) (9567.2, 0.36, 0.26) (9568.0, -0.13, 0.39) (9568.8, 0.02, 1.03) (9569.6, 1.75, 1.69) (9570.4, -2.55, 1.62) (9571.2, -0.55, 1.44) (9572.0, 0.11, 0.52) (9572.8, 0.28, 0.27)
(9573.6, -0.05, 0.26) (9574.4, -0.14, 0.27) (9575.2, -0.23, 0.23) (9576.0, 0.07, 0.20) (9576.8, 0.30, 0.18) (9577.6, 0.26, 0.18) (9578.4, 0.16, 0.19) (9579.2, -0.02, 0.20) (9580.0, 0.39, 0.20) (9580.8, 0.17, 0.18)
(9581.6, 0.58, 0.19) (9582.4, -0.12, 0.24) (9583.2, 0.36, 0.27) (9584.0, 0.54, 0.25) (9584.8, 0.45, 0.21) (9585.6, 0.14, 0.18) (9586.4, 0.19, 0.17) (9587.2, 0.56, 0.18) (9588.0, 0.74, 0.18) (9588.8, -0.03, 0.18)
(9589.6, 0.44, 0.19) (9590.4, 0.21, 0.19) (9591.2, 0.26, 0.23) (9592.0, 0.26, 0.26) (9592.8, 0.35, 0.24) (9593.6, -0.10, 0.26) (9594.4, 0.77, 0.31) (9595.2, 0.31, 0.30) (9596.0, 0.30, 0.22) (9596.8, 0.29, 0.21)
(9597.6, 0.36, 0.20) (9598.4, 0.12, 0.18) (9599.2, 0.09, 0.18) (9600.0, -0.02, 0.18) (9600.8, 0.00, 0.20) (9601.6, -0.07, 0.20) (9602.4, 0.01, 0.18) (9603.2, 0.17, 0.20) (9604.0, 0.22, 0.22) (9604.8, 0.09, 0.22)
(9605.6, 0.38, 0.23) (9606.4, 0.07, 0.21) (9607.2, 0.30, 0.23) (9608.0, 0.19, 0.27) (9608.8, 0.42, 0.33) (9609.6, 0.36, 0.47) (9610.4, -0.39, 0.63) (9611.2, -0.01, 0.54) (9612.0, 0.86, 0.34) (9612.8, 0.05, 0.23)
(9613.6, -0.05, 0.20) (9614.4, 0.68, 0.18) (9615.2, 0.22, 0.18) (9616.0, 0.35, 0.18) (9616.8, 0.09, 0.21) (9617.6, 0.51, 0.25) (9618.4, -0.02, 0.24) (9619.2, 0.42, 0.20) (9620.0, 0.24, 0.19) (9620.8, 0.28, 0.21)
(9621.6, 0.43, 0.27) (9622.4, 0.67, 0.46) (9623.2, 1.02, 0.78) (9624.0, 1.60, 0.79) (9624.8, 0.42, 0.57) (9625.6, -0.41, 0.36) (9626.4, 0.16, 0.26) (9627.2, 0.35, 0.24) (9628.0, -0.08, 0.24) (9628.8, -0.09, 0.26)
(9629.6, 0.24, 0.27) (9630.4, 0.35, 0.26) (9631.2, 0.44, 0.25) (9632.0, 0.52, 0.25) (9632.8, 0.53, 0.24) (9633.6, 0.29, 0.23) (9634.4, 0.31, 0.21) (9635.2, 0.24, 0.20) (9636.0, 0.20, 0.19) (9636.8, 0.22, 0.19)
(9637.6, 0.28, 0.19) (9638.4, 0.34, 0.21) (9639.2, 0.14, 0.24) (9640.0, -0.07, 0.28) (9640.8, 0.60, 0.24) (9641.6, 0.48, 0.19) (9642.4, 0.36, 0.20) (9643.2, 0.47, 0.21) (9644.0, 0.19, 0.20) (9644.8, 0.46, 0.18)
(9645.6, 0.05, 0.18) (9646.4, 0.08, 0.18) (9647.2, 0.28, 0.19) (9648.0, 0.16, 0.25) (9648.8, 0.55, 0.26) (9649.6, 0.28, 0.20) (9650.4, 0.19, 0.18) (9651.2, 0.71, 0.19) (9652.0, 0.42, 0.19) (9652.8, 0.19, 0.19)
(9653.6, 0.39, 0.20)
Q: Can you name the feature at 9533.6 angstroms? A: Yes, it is [O III] 5007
